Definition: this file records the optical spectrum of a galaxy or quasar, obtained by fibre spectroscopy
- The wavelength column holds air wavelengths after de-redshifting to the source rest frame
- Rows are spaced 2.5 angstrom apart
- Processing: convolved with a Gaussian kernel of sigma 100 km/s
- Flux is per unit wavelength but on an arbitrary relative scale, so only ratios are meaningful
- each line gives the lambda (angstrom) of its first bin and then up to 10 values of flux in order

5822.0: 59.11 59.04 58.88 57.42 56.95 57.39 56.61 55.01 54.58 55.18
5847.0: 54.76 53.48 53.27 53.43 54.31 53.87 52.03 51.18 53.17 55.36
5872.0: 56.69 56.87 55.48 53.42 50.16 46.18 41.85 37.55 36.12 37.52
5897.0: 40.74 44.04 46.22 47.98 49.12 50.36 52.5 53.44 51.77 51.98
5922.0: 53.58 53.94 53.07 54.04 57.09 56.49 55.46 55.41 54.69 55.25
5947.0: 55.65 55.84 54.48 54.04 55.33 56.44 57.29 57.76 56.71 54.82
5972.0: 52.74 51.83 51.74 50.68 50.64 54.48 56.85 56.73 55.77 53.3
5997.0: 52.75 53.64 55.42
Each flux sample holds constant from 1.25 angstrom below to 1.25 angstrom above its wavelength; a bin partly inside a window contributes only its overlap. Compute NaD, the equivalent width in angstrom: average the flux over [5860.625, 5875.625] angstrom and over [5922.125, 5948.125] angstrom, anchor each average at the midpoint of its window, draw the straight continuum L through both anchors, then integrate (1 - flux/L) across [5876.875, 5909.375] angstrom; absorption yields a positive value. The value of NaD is 5.7 angstrom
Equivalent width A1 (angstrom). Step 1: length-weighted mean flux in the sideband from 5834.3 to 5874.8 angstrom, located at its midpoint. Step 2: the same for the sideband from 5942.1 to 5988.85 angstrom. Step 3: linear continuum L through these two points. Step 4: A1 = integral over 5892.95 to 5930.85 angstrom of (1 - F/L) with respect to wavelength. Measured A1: 3.7 angstrom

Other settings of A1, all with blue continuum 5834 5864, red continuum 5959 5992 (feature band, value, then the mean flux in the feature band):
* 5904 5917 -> 0.8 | 50.9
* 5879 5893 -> 2.7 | 43.9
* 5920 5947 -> -0.2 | 54.9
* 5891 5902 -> 2.8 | 40.4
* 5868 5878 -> -0.3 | 56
